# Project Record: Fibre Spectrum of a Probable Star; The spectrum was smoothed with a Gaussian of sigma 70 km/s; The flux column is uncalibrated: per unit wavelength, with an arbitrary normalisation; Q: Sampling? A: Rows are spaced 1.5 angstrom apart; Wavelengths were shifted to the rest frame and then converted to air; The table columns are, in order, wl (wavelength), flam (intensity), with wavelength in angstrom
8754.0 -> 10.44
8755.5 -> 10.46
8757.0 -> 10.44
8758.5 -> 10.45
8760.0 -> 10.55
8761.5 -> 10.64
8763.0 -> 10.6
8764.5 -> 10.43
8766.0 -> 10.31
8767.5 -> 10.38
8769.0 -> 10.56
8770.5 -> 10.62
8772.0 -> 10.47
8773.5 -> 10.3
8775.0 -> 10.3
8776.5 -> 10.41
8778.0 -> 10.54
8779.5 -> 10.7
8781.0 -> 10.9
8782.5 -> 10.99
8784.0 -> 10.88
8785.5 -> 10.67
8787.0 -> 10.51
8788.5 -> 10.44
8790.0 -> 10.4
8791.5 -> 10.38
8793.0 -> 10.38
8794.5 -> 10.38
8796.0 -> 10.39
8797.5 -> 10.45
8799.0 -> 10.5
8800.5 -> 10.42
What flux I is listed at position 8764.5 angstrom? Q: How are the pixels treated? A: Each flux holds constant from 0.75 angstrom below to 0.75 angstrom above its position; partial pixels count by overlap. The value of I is 10.43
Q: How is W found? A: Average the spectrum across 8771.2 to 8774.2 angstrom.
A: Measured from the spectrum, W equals 10.4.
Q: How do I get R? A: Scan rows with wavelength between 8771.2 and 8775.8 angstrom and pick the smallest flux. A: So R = 10.3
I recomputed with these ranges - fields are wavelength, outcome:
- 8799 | 10.5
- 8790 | 10.4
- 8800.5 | 10.42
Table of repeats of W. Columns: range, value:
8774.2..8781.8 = 10.6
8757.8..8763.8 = 10.6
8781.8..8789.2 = 10.7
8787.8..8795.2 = 10.4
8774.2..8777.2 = 10.4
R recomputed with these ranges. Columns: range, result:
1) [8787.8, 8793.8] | 10.38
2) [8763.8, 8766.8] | 10.31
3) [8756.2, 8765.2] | 10.43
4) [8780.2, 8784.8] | 10.88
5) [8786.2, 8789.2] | 10.44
